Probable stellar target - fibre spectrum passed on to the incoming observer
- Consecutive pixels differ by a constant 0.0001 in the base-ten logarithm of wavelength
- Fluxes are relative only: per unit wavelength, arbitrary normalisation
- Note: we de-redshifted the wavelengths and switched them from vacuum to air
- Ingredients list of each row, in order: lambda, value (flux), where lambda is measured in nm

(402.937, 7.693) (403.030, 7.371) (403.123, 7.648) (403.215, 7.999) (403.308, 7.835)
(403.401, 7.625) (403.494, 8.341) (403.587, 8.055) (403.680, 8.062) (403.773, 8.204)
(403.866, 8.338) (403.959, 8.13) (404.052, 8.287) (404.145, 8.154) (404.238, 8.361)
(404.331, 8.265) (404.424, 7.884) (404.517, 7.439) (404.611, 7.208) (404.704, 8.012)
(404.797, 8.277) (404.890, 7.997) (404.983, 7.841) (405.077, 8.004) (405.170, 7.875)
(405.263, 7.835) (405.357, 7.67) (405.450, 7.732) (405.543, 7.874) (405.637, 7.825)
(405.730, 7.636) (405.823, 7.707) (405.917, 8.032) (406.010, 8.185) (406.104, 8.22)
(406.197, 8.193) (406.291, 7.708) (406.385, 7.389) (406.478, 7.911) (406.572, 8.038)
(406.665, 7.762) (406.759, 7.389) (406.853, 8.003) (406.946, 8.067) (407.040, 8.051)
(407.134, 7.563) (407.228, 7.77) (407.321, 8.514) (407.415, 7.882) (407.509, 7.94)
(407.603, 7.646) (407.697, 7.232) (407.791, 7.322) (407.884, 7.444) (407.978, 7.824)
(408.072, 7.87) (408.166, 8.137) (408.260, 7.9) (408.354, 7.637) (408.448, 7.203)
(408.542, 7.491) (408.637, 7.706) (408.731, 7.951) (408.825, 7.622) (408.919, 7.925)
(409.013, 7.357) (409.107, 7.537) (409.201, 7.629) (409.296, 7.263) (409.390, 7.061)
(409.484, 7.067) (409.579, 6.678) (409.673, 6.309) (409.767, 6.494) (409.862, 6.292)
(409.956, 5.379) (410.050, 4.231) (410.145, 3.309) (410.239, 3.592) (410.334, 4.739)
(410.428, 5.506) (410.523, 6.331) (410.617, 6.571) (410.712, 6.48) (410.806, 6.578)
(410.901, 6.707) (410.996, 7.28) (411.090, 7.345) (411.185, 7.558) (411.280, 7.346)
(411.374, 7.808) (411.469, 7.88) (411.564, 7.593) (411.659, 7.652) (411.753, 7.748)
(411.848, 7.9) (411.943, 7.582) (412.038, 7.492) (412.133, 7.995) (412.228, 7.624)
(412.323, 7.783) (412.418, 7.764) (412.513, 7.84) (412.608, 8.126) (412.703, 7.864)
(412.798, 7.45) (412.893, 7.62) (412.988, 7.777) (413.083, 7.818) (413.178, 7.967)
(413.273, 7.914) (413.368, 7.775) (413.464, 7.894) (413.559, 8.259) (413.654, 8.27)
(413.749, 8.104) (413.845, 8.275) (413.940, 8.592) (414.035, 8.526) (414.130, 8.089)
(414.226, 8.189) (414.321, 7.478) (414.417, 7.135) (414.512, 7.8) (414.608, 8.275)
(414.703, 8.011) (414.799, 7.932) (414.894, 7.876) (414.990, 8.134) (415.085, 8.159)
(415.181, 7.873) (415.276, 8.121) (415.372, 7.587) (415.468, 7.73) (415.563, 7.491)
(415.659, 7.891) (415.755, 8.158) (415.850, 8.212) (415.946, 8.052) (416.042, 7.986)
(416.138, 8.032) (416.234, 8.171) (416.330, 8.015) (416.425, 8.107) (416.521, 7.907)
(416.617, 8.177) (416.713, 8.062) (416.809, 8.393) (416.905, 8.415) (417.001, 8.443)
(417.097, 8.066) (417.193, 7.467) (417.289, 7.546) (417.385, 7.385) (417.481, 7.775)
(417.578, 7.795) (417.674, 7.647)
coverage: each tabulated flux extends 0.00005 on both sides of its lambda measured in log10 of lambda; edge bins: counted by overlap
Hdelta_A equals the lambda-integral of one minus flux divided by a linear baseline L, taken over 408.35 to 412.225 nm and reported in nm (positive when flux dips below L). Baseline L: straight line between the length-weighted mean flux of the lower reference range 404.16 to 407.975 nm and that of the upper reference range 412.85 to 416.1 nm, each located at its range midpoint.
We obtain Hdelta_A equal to 0.51 nm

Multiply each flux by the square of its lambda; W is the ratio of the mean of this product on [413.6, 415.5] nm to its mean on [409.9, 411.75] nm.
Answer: 1.28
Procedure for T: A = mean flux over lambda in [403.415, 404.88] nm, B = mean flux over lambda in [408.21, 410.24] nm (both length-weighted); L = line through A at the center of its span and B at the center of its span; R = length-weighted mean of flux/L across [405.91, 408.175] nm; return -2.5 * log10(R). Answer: -0.073 mag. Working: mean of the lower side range 8.06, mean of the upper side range 6.78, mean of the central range 7.84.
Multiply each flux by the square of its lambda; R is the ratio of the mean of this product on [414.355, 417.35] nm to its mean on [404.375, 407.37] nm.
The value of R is 1.06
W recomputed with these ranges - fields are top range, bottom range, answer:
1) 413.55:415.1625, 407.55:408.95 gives 1.08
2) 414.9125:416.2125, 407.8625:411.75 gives 1.19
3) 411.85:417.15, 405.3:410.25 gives 1.12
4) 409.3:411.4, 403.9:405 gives 0.80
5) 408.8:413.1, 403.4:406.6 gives 0.90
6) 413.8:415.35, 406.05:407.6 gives 1.06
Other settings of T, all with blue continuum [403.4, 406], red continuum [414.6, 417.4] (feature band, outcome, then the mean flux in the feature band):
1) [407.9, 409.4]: 0.05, 7.64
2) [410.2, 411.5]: 0.21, 6.55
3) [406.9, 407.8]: 0.02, 7.81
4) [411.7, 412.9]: 0.03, 7.76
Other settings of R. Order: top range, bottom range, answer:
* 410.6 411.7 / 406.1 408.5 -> 0.95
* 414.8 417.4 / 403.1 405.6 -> 1.06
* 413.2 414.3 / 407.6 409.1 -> 1.10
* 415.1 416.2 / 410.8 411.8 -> 1.09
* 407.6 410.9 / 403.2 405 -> 0.87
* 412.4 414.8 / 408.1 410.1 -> 1.15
